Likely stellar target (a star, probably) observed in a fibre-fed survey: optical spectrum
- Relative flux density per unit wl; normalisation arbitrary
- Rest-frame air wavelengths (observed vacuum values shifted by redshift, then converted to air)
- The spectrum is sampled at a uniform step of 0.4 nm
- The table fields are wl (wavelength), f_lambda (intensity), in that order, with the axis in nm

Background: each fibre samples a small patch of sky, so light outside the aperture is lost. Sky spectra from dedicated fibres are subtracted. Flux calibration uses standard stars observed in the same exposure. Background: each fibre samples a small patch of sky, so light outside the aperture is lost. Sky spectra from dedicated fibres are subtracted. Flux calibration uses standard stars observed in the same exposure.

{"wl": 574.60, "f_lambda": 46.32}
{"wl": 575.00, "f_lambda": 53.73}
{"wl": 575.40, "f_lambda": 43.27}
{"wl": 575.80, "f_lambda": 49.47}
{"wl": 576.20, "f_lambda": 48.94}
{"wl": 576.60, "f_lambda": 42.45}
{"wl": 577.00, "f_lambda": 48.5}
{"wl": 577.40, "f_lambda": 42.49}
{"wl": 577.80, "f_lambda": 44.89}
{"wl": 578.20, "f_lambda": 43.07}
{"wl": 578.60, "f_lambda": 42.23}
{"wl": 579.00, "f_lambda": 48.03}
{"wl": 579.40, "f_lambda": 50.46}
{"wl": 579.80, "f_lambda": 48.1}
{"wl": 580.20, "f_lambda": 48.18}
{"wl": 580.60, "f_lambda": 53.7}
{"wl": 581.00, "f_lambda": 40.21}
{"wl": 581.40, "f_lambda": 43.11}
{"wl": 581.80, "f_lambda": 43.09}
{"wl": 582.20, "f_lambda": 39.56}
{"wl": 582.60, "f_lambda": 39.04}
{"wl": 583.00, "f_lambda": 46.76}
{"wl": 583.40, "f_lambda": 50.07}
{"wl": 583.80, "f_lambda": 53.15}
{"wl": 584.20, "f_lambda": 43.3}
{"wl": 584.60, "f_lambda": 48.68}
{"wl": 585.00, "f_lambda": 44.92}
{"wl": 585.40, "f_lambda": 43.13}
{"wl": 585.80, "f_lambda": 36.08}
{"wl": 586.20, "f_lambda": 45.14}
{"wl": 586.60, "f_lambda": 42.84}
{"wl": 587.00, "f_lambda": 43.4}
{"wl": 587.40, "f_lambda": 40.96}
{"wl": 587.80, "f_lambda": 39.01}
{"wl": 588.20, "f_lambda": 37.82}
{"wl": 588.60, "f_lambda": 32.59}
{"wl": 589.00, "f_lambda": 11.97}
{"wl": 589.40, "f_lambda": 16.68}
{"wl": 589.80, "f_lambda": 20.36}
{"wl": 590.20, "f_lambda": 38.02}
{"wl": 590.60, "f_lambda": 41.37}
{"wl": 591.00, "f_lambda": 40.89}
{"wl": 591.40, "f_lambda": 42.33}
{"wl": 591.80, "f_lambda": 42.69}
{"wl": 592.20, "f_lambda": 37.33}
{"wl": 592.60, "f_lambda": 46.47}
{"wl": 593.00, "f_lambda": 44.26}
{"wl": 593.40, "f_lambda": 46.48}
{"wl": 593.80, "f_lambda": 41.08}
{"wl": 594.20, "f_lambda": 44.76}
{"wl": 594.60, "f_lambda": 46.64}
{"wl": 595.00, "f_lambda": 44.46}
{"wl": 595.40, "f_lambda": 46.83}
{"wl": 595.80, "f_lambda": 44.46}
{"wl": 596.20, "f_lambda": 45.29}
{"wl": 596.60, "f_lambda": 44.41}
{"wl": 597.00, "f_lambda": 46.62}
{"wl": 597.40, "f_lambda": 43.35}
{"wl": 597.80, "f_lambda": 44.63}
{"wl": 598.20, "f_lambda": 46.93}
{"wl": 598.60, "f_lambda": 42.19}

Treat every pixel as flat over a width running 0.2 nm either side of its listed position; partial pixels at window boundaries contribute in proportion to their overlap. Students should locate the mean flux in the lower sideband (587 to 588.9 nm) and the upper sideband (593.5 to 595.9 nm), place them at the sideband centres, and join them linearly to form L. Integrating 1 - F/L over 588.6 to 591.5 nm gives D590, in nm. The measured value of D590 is 0.71 nm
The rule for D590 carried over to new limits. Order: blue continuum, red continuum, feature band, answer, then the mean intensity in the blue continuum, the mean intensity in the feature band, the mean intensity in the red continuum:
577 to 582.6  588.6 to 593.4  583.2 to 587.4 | -0.48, 45.1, 44.9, 35.2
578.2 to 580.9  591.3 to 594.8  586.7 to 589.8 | 0.94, 47.7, 31.4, 43.6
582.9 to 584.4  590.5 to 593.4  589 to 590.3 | 0.65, 48.4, 22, 42.5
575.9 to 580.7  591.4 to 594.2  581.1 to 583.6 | 0.12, 46.7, 43.5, 43.1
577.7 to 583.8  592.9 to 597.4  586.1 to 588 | 0.14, 45.6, 42.1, 45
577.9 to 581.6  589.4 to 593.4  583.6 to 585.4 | -0.16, 46.3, 47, 38.5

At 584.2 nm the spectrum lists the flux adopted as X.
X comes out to 43.3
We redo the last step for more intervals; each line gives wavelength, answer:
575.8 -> 49.47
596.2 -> 45.29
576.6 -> 42.45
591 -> 40.89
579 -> 48.03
